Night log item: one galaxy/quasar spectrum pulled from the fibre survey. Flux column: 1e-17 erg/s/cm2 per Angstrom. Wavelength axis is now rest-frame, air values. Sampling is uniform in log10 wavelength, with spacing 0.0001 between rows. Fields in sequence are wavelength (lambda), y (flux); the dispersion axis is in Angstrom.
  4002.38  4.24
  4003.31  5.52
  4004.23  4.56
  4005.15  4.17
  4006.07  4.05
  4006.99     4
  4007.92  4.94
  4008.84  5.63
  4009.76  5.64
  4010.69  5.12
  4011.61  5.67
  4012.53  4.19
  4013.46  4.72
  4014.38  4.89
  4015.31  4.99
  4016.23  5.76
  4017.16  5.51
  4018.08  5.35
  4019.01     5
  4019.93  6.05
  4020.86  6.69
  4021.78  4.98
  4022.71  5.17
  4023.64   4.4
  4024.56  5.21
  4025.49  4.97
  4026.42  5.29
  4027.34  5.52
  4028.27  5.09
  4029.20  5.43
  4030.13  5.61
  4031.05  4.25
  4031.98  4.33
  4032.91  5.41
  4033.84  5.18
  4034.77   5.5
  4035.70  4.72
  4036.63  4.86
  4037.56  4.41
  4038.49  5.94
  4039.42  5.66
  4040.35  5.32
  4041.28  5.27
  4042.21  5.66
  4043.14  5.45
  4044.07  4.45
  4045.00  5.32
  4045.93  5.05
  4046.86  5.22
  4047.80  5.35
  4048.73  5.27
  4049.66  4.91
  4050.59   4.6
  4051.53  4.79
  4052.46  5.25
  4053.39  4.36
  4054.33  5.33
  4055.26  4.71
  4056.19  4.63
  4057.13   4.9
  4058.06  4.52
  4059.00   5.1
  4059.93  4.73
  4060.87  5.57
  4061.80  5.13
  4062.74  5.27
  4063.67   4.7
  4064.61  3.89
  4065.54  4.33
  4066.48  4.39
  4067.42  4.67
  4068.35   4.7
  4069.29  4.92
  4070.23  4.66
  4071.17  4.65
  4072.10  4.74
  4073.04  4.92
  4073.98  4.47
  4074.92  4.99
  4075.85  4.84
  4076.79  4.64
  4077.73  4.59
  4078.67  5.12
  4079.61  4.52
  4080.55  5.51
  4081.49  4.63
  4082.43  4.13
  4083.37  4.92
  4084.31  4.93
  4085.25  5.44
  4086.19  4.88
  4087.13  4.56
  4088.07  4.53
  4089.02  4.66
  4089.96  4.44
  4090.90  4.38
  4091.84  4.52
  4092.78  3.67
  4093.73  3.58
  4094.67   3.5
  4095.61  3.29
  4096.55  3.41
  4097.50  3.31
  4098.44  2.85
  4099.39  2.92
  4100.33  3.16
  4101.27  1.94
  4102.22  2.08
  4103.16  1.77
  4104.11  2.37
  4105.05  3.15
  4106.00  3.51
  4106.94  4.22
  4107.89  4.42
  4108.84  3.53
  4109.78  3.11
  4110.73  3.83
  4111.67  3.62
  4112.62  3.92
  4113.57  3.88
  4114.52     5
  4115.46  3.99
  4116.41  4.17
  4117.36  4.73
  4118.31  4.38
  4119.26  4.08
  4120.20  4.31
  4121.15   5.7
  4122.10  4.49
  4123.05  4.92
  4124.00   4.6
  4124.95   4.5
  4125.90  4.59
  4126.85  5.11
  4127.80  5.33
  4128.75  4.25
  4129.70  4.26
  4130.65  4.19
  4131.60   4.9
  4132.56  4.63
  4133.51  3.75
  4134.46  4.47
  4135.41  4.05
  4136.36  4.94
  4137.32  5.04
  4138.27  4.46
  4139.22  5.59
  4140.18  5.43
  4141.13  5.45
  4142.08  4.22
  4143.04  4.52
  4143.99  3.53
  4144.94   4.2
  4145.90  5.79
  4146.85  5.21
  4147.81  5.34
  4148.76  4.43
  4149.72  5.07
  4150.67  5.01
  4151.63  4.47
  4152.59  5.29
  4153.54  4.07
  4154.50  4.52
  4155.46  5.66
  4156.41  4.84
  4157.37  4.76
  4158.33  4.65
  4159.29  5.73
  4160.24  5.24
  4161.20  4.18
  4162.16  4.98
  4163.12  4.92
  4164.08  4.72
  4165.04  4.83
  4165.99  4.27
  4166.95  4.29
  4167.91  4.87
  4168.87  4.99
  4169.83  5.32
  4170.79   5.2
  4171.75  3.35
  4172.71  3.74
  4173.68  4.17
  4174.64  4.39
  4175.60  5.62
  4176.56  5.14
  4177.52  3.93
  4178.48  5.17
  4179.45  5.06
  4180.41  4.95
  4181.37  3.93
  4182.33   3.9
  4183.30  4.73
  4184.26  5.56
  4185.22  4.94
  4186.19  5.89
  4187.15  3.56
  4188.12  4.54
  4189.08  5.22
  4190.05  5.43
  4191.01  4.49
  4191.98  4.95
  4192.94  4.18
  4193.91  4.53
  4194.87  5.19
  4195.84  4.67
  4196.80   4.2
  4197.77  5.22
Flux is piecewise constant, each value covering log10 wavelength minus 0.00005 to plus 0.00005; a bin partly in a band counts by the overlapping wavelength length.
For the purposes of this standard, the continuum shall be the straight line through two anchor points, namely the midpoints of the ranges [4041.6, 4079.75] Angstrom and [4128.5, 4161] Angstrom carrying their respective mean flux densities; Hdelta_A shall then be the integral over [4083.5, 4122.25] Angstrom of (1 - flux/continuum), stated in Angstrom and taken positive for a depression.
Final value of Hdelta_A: 7.7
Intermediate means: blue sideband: 4.87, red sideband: 4.76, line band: 3.86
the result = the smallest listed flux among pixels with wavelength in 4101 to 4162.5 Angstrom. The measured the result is 1.77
